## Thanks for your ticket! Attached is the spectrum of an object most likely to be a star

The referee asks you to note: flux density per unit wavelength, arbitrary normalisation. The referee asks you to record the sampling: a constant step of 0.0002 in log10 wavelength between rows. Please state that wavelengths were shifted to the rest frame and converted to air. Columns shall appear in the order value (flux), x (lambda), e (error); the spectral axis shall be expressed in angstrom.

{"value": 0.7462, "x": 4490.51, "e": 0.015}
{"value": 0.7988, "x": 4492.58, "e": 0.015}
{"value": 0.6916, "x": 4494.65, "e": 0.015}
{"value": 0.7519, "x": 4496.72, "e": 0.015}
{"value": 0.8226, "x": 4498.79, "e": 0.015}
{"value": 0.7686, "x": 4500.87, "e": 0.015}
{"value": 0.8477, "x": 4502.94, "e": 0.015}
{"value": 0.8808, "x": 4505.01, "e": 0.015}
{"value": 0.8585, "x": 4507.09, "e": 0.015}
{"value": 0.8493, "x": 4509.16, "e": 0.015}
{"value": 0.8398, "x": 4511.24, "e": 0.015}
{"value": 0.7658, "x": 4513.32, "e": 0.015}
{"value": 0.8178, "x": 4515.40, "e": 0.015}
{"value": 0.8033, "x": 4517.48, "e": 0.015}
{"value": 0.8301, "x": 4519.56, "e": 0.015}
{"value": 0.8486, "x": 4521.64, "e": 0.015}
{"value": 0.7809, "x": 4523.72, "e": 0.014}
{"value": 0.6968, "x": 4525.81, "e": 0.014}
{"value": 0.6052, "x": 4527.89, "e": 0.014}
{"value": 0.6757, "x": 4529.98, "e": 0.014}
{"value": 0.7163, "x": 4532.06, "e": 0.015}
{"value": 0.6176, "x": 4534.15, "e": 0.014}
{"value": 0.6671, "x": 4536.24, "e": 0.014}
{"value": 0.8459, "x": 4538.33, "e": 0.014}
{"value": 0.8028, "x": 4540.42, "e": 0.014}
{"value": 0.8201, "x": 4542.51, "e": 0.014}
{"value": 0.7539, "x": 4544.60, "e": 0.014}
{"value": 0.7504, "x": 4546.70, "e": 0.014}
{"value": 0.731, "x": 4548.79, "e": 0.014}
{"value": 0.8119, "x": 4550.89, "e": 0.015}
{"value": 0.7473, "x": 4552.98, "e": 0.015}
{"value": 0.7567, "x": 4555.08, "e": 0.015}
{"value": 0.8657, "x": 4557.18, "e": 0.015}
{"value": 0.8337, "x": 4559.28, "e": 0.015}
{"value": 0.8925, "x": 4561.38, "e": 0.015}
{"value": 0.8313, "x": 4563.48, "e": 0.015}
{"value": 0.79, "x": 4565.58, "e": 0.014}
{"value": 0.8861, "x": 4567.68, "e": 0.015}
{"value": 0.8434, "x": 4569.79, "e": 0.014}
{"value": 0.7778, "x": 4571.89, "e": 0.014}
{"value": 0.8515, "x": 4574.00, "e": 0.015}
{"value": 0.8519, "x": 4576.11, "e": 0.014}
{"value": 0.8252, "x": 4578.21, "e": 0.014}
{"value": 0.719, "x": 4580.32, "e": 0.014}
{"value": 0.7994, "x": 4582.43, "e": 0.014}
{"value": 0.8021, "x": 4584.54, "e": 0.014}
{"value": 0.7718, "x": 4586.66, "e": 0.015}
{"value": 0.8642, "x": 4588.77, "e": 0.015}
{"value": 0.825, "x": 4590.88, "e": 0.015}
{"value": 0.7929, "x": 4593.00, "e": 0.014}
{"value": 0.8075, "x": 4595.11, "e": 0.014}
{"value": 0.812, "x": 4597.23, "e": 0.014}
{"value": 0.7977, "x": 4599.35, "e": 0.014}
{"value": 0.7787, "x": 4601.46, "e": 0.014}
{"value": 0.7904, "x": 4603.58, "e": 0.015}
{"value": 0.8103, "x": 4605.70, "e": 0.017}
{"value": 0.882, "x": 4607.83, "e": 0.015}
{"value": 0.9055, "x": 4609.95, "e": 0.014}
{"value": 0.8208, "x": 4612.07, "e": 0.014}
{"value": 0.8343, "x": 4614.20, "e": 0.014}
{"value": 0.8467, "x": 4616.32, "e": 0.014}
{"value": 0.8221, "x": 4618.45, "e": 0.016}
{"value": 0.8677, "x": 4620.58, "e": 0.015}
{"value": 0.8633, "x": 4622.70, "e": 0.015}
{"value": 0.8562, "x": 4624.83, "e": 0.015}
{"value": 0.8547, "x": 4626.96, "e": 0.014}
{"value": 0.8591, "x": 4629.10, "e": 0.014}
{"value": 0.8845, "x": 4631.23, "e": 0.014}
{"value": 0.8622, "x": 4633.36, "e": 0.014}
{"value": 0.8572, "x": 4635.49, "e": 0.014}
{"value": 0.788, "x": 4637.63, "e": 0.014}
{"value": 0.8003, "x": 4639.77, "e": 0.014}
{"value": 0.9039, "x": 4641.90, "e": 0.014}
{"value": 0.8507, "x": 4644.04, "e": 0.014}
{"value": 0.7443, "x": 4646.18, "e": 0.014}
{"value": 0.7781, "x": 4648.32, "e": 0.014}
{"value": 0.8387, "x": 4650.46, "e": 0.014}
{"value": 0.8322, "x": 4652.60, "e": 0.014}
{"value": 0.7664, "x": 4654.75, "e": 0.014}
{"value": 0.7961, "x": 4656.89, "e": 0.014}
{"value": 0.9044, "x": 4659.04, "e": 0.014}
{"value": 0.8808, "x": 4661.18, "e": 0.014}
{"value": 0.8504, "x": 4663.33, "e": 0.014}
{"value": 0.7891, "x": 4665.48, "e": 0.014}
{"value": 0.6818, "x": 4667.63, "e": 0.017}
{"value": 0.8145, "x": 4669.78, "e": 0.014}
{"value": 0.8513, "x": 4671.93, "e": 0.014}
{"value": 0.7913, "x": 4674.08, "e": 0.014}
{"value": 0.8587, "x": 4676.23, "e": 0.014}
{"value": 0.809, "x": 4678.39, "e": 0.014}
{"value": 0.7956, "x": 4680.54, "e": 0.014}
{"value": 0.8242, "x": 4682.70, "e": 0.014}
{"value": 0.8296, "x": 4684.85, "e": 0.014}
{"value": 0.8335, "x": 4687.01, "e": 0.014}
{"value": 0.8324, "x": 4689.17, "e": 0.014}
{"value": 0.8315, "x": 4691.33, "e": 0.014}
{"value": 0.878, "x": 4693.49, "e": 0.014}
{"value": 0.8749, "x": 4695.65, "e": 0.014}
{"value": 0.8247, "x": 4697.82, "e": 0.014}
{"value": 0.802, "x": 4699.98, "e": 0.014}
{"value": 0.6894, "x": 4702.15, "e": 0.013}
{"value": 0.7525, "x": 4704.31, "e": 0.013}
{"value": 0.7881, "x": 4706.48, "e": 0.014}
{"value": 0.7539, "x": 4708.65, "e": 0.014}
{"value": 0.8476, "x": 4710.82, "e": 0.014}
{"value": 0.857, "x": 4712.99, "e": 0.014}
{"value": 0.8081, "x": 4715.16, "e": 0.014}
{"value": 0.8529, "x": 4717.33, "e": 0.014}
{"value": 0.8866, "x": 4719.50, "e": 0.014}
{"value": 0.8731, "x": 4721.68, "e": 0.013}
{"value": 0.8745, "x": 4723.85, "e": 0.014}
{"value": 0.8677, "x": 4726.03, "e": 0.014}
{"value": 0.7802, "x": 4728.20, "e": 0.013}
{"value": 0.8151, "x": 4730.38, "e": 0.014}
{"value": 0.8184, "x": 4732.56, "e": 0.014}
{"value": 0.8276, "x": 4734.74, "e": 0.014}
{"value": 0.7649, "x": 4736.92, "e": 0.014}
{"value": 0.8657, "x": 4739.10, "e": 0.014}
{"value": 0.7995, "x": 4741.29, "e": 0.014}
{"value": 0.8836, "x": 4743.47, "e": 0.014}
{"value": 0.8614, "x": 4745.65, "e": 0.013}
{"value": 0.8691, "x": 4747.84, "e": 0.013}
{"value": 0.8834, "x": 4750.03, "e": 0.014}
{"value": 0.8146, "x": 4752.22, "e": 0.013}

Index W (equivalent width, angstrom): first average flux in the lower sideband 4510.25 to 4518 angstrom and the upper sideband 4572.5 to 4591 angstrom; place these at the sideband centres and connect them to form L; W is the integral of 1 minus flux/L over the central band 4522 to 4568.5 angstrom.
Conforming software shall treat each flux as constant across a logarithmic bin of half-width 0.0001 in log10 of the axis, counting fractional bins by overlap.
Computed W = 2.3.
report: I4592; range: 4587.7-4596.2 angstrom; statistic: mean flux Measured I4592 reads 0.823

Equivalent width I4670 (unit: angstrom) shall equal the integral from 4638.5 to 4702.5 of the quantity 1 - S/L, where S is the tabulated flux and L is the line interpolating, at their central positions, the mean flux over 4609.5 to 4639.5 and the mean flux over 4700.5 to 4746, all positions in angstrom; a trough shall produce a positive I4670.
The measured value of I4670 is 1.2 angstrom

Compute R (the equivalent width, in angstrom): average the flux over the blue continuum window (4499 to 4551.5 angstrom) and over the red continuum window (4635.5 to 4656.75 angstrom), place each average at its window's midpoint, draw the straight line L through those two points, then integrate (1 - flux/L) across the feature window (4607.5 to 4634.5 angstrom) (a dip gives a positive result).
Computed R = -1.8 angstrom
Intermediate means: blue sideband 0.776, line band 0.858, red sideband 0.813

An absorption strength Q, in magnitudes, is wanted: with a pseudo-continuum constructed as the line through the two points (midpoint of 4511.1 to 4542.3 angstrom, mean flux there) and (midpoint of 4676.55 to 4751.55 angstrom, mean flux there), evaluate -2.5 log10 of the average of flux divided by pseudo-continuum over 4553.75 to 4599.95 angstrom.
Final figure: -0.06 mag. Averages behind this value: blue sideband 0.753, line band 0.818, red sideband 0.828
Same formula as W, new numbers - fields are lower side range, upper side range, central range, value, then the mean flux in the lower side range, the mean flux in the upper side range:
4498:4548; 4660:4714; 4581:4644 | -2.8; 0.777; 0.814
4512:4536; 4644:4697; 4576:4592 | -0.6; 0.74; 0.821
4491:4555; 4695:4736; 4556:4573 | -1.2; 0.773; 0.82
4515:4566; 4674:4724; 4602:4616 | -0.8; 0.771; 0.823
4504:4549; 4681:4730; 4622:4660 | -1.4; 0.771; 0.825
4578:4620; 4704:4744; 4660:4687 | 0.2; 0.816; 0.828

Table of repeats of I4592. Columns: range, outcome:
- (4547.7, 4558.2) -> 0.782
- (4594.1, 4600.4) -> 0.805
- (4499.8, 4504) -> 0.809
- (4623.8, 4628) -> 0.856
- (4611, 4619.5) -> 0.831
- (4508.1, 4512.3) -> 0.844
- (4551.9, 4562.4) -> 0.819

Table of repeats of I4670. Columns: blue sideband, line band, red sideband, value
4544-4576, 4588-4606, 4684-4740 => 0.13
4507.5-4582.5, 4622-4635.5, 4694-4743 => -1.00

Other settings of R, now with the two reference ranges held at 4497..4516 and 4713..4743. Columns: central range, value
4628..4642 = -0.3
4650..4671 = 0.4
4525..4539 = 2.4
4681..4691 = 0.1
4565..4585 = 0.3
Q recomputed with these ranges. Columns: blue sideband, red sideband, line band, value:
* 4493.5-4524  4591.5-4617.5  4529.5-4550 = 0.10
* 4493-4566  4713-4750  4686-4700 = -0.02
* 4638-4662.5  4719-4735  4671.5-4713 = 0.03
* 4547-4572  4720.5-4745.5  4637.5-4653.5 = 0.01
